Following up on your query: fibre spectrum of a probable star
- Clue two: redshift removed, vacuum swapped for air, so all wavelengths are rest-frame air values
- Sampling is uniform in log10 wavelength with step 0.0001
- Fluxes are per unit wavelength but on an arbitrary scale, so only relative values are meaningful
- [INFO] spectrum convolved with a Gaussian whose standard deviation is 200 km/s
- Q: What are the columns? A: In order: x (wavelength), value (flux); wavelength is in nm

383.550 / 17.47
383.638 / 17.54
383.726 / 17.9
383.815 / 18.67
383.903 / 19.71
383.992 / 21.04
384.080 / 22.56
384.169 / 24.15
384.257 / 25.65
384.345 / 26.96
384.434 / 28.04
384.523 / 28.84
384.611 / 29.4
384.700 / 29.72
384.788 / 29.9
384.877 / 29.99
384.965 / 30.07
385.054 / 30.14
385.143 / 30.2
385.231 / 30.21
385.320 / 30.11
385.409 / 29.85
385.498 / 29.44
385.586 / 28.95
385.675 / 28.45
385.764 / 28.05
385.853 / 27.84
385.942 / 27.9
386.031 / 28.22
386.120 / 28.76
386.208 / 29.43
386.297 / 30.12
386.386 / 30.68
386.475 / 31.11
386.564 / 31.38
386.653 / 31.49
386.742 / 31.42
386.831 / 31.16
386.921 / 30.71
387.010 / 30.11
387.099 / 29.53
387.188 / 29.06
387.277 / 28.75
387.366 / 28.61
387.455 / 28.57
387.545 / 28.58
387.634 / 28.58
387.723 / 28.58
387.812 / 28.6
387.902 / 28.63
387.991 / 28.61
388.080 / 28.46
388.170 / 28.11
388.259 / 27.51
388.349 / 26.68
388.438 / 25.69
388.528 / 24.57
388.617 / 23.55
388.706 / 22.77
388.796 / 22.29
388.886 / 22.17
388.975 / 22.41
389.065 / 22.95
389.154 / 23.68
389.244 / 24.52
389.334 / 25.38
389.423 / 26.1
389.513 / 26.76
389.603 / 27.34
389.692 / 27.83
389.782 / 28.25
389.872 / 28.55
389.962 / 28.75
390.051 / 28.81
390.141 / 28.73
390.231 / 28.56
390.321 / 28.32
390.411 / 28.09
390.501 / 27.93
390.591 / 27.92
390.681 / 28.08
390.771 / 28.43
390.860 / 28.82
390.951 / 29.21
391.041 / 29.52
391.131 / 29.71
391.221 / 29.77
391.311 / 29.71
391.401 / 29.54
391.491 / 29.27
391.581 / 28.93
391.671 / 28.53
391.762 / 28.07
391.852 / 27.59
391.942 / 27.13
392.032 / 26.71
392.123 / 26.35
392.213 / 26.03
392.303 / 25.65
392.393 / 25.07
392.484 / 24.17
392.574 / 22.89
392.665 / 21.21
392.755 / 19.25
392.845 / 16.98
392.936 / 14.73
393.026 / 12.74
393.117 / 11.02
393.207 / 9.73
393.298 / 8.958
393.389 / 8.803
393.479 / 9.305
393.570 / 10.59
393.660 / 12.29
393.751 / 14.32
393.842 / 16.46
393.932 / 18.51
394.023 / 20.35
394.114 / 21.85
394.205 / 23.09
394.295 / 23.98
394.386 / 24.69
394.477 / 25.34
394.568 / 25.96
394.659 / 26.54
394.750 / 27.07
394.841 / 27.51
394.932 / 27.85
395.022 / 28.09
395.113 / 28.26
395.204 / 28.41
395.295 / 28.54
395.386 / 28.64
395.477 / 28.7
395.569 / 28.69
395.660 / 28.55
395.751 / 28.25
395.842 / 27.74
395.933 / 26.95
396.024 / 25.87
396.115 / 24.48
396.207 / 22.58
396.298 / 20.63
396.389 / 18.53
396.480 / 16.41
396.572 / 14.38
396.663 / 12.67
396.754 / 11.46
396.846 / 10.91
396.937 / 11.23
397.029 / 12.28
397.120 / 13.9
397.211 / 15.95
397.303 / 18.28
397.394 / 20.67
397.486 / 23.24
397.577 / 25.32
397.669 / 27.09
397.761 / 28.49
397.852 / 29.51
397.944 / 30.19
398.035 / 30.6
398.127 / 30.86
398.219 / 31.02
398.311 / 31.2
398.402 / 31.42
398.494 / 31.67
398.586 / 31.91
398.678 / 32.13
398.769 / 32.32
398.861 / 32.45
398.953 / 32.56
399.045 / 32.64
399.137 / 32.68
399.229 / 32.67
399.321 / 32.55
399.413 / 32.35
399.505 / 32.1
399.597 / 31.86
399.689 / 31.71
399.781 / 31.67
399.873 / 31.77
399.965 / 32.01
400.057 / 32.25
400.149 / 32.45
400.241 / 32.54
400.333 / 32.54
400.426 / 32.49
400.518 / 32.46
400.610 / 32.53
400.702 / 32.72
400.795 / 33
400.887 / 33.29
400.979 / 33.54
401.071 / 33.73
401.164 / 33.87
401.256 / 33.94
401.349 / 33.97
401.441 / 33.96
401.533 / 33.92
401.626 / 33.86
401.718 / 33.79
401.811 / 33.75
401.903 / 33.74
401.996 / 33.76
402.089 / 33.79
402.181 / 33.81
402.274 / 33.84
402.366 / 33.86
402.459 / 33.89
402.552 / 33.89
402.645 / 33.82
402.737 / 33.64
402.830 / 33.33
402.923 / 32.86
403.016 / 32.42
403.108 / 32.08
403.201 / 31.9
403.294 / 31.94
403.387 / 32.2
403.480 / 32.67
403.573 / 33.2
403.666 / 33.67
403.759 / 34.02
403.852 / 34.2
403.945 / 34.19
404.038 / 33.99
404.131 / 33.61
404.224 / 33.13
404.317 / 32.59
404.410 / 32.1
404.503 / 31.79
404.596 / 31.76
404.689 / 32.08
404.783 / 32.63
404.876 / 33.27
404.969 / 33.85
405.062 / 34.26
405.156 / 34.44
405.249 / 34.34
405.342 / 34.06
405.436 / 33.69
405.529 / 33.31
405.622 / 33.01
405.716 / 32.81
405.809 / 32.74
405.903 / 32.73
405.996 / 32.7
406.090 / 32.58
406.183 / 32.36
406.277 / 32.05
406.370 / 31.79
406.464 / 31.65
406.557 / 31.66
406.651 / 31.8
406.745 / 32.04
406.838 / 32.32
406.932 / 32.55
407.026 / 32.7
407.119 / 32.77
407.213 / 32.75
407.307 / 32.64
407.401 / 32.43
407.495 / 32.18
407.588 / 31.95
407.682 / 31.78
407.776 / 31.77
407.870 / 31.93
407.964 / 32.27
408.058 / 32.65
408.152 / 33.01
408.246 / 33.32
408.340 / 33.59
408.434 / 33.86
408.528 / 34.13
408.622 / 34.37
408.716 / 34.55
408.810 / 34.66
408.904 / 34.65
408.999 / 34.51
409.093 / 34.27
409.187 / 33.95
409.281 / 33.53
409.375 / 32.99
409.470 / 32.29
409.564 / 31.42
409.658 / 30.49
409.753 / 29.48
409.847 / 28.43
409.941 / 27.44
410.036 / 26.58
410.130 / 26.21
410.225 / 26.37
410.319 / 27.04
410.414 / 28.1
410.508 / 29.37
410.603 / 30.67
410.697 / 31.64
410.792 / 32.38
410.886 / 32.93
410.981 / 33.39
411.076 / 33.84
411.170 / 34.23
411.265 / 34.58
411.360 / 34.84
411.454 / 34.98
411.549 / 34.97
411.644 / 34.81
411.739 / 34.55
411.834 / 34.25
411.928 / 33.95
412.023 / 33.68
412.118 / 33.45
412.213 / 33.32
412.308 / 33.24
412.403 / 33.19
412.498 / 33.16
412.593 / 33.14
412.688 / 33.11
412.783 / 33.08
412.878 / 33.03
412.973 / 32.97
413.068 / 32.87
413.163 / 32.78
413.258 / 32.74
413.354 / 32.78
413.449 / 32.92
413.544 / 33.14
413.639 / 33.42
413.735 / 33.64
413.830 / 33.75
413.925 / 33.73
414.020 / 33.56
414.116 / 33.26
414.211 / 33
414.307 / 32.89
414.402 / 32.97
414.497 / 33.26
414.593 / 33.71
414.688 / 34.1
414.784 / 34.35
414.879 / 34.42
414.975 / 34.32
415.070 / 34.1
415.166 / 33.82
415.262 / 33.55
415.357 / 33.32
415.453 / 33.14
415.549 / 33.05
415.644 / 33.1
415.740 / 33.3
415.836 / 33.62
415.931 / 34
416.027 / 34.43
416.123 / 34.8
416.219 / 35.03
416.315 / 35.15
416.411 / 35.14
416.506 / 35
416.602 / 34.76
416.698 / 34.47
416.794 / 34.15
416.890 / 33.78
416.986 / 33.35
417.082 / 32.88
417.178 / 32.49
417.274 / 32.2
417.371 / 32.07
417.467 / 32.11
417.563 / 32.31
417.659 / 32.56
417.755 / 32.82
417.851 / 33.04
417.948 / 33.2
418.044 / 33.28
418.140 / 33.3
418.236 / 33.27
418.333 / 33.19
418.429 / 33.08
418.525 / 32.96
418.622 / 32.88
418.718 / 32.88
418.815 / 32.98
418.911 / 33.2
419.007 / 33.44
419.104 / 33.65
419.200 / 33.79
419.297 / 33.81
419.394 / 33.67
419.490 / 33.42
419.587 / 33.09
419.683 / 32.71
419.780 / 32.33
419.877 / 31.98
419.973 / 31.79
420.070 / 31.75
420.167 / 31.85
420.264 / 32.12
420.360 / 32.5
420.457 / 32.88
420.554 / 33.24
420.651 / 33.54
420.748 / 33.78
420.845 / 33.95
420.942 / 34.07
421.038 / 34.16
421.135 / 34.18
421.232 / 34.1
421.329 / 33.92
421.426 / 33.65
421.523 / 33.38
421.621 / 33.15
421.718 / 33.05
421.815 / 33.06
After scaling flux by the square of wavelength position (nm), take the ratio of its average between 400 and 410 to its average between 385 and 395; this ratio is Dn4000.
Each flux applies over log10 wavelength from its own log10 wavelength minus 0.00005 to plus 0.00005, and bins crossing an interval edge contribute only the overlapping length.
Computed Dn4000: 1.38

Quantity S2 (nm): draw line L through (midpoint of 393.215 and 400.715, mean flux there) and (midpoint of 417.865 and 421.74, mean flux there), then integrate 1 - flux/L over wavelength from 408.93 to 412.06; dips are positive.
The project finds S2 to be -0.20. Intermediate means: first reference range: 25.3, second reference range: 33.2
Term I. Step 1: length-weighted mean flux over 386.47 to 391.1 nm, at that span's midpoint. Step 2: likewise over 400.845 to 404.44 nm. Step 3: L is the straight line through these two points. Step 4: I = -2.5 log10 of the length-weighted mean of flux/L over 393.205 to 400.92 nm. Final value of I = 0.22 mag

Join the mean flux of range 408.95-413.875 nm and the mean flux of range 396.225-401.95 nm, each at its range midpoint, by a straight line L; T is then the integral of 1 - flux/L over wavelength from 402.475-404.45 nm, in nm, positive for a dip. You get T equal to -0.22 nm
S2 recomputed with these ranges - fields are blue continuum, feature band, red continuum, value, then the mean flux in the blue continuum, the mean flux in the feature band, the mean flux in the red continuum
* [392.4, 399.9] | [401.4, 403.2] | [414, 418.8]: -0.464 nm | 23.7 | 33.5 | 33.5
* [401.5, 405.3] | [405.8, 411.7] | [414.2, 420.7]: 0.198 nm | 33.3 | 32.2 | 33.3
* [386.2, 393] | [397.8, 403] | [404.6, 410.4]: -0.422 nm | 27.1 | 32.7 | 32.3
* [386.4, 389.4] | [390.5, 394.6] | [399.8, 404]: 0.956 nm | 27.4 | 22.4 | 33.2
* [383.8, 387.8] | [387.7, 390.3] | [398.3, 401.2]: 0.270 nm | 28.5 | 26.4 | 32.4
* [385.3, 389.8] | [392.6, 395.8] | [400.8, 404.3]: 0.985 nm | 27.8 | 21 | 33.5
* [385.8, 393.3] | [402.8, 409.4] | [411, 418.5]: -0.386 nm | 26.6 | 33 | 33.6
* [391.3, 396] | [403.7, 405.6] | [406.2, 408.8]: -0.169 nm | 23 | 33.4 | 32.6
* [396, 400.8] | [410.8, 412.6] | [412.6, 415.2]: -0.079 nm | 26.9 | 33.9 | 33.4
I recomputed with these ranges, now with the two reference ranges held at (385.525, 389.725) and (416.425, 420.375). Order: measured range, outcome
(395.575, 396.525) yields 0.201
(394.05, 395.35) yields 0.109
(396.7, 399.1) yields 0.165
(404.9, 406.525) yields -0.076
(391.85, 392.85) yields 0.176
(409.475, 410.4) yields 0.117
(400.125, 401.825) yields -0.112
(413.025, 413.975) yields -0.033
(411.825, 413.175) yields -0.042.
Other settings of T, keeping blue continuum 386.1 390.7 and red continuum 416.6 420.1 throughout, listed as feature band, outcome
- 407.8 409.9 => -0.10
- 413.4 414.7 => -0.04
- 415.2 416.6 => -0.06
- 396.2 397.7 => 0.62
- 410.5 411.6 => -0.05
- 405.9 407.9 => -0.08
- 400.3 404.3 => -0.42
